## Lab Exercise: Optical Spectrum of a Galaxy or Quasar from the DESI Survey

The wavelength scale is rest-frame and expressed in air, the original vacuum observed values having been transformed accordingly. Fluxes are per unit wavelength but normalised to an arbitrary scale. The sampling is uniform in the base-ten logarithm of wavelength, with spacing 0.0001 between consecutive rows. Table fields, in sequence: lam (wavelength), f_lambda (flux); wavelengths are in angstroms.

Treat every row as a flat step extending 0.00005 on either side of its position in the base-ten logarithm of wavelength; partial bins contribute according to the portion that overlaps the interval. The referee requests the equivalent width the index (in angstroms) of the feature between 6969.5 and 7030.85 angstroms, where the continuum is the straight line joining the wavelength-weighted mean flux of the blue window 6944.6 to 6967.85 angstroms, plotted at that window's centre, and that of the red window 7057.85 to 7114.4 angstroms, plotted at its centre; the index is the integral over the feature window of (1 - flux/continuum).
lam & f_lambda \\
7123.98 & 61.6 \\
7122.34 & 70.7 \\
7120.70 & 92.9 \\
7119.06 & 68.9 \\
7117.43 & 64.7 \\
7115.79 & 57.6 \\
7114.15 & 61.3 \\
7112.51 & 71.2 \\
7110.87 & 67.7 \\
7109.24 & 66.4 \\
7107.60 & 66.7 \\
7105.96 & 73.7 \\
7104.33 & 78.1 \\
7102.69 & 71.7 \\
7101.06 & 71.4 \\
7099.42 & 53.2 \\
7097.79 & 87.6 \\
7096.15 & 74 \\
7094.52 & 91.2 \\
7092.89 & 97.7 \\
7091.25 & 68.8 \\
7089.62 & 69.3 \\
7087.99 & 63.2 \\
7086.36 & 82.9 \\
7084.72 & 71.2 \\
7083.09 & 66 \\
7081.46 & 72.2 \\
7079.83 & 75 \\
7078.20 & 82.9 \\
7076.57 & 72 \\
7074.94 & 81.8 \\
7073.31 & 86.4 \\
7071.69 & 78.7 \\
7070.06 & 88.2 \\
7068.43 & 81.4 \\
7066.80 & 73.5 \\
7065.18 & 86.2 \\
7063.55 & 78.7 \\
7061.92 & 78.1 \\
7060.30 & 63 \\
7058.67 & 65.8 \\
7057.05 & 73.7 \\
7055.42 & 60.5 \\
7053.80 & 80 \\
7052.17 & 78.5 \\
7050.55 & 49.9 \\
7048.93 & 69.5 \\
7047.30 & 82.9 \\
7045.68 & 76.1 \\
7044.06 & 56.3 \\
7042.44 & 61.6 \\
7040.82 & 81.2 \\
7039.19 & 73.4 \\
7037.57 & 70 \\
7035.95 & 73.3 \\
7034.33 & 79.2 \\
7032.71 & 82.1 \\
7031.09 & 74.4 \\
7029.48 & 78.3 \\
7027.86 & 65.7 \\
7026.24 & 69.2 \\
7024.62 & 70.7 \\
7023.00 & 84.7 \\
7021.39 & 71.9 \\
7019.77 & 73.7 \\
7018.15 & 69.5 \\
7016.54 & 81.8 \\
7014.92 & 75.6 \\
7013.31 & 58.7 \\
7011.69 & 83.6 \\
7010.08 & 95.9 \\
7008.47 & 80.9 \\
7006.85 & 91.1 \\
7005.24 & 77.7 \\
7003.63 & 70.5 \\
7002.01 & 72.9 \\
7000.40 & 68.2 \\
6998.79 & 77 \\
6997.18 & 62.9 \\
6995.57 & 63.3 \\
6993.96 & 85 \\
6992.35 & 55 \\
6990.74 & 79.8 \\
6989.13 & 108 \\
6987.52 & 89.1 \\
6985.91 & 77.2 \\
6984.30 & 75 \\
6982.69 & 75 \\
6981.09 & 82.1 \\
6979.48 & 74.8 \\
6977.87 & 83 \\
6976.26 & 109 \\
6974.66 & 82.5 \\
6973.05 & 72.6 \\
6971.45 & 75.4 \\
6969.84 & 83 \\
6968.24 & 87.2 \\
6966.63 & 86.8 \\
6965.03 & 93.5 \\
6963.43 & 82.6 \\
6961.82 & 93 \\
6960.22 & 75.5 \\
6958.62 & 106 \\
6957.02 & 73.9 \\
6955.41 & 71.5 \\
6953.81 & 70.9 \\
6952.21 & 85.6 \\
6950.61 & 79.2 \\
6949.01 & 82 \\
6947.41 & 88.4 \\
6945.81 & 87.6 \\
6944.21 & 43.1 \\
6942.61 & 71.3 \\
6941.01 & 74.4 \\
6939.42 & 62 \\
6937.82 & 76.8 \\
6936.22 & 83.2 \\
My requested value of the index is 2.3 angstroms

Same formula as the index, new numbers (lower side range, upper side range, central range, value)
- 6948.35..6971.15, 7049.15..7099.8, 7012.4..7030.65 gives 1.4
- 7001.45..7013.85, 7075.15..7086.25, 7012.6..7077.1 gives 2.4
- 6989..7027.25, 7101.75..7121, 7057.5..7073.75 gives -1.3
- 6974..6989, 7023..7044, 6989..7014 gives 1.2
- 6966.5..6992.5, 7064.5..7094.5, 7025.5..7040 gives 1.1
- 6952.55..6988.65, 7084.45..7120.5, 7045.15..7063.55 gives 1.2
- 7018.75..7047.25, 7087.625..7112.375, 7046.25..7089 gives -0.7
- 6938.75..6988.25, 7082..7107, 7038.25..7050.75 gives 1.1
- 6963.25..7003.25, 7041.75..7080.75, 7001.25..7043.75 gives 0.9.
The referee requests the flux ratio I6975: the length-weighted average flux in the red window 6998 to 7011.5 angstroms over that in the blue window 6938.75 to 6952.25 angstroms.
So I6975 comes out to 1.07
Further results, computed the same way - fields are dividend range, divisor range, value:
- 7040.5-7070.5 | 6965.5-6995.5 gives 0.89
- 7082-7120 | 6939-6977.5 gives 0.88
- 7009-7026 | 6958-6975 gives 0.90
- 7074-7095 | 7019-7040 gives 1.03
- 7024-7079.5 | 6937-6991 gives 0.92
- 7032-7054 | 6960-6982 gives 0.85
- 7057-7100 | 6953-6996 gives 0.93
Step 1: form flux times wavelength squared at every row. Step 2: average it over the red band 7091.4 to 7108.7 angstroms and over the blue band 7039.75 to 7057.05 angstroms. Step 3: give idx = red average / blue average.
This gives 1.1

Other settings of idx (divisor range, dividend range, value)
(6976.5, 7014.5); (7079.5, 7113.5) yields 0.96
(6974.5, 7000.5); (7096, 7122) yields 0.92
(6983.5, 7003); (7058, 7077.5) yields 1.05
